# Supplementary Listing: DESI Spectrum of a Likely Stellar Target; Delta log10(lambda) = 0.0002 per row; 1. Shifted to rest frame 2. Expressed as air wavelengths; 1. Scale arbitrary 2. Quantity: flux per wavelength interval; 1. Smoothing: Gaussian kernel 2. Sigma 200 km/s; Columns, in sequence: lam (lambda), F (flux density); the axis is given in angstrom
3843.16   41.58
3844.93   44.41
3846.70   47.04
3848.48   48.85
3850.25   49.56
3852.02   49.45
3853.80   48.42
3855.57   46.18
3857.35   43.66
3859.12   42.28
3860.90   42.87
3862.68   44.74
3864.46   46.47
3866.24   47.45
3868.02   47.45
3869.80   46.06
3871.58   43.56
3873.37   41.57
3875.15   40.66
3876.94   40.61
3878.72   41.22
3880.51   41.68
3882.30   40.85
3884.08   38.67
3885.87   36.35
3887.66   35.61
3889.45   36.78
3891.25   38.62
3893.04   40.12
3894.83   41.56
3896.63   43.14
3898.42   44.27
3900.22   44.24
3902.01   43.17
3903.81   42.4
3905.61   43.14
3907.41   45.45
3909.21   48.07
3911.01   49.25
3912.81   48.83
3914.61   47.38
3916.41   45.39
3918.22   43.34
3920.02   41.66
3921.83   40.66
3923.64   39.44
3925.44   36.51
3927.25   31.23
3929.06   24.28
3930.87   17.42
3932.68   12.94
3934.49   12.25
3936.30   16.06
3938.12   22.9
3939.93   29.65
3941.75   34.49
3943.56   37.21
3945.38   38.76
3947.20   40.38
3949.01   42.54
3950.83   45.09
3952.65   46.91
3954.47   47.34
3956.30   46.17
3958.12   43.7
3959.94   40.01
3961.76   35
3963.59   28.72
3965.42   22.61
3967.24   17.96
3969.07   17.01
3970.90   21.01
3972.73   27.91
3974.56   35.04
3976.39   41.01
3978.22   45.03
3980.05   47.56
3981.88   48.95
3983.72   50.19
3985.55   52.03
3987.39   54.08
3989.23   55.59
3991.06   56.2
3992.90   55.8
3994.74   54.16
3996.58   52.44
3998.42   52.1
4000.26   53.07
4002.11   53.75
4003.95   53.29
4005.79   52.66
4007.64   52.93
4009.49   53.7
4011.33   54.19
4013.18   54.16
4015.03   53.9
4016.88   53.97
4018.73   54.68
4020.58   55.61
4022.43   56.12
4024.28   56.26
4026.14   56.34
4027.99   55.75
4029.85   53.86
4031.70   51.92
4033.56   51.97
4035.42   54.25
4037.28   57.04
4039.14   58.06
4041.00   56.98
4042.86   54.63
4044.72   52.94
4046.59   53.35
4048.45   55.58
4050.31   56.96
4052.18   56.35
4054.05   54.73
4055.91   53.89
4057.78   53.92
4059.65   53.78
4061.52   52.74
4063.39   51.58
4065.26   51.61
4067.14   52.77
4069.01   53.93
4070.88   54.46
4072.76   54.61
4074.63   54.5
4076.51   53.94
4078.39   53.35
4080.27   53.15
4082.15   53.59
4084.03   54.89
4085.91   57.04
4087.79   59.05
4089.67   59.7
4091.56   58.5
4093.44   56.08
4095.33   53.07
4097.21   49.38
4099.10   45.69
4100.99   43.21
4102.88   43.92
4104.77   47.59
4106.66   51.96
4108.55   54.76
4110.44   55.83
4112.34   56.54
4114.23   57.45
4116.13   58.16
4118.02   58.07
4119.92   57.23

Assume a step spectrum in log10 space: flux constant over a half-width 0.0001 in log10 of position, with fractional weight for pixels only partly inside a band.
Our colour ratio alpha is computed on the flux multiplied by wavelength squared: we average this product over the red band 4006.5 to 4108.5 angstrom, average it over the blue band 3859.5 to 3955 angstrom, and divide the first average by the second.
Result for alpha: 1.48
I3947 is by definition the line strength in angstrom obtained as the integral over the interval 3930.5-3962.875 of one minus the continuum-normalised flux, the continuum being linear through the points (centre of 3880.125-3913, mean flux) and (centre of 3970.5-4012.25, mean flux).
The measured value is 8.4 angstrom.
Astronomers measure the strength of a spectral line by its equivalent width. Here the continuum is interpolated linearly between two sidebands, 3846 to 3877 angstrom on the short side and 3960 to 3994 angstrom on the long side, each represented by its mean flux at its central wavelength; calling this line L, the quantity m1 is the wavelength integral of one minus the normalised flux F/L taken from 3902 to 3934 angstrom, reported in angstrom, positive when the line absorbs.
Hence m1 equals 3.2 angstrom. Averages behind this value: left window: 45.5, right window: 39.7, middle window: 38.4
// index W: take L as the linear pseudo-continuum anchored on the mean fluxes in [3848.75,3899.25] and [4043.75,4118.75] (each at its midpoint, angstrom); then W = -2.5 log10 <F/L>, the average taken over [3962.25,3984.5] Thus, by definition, 0.40 mag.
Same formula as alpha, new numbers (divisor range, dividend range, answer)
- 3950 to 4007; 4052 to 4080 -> 1.28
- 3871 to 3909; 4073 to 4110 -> 1.42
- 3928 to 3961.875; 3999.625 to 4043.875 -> 1.70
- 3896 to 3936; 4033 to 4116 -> 1.54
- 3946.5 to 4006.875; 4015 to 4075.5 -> 1.29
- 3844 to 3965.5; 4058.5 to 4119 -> 1.47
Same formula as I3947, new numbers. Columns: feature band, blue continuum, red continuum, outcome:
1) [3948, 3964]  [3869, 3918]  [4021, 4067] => 1.8 angstrom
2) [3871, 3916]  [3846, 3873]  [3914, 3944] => -4.6 angstrom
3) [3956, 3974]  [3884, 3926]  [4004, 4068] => 6.9 angstrom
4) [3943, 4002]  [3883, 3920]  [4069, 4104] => 5.6 angstrom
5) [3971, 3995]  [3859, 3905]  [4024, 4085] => 1.2 angstrom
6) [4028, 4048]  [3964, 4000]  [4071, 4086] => -2.1 angstrom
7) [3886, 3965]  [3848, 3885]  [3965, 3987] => 4.3 angstrom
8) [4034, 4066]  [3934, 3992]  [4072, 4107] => -4.4 angstrom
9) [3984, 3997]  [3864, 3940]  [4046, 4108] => -2.3 angstrom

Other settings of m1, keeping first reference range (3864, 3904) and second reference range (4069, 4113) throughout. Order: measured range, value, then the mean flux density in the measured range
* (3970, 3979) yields 2.5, 33.9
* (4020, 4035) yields -1.5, 54.7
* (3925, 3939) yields 7.3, 21.2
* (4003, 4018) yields -1.5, 53.6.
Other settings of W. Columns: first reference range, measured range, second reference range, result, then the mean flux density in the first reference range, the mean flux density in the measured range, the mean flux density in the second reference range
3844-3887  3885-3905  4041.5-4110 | 0.12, 44.1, 40.6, 53.4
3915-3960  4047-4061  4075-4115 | -0.13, 35.1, 54.9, 53.3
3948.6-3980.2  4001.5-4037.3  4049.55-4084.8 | -0.19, 35.8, 54.3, 53.9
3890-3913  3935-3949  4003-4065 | 0.44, 43.8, 31.5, 54.5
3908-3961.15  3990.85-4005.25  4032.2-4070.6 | -0.16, 36.9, 53.7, 54.3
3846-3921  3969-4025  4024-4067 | 0.04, 43.7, 49.7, 54.5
